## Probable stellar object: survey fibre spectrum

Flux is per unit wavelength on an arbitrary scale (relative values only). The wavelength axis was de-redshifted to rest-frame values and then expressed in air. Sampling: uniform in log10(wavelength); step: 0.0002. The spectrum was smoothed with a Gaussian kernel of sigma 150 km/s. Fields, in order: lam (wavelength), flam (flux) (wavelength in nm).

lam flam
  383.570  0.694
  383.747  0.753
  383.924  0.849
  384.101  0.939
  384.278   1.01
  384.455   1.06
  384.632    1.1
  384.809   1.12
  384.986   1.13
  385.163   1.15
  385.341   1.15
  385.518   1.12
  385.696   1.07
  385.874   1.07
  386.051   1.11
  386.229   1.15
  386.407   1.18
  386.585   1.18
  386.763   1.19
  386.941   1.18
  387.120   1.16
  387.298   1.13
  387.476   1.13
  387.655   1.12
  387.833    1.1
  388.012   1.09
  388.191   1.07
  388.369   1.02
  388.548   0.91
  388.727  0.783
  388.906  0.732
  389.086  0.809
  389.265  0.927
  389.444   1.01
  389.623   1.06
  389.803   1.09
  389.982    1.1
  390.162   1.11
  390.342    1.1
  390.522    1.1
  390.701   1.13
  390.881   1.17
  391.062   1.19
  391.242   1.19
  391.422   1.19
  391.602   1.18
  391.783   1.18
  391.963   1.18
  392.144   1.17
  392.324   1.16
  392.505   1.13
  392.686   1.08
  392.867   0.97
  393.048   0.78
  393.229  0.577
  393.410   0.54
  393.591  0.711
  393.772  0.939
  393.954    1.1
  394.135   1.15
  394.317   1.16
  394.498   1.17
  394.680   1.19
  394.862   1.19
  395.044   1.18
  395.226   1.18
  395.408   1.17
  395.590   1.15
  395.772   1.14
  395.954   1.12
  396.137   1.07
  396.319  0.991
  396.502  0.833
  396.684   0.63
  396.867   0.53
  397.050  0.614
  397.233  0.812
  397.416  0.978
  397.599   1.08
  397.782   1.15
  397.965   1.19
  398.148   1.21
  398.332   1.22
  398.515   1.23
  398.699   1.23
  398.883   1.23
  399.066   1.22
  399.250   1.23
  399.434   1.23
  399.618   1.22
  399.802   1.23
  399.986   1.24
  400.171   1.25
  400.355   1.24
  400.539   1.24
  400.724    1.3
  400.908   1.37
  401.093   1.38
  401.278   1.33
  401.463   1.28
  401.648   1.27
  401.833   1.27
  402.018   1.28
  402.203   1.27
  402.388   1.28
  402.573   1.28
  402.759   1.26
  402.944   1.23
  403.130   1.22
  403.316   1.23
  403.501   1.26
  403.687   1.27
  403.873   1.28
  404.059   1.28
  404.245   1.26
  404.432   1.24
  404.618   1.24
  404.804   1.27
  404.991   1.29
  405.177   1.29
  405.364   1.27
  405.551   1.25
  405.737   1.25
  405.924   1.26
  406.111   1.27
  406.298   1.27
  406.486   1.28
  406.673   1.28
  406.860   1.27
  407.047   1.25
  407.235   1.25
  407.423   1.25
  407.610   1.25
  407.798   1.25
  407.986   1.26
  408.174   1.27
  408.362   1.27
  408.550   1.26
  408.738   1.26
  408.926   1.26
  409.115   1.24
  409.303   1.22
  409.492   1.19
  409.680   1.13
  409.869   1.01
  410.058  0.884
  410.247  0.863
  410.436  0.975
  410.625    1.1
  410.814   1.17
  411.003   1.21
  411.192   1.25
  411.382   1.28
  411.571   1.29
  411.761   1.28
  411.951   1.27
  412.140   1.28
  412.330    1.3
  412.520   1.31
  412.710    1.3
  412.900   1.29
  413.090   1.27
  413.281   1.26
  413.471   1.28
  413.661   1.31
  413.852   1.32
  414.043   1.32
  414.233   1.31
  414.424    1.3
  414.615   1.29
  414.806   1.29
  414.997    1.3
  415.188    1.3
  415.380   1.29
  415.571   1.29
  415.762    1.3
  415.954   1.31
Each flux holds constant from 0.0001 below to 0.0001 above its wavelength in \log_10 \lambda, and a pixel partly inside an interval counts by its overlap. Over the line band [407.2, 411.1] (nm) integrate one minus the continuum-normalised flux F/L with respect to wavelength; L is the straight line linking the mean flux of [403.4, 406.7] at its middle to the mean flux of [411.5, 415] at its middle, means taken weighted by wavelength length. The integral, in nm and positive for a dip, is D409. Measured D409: 0.34 nm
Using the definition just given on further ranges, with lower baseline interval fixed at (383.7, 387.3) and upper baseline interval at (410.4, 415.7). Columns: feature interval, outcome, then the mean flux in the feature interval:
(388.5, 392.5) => 0.186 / 1.07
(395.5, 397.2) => 0.388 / 0.894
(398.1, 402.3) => -0.266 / 1.26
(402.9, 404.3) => -0.055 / 1.25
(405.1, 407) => -0.070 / 1.27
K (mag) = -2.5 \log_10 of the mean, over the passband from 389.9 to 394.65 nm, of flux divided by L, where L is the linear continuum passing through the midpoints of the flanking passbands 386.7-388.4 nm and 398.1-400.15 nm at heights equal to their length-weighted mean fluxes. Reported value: 0.104 mag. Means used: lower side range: 1.12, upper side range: 1.23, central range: 1.06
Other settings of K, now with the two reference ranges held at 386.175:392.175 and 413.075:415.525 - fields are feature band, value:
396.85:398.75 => 0.12 mag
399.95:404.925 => -0.07 mag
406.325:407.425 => -0.03 mag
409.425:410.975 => 0.20 mag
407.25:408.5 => -0.01 mag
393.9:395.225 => -0.03 mag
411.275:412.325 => -0.01 mag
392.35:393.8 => 0.30 mag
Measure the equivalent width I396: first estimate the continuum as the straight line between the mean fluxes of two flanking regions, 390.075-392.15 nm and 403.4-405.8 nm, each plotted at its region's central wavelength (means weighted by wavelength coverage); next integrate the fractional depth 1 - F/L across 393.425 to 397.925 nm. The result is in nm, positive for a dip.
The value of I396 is 0.71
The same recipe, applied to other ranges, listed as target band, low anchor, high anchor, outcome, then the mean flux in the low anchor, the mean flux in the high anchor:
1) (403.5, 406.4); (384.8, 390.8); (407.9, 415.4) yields -0.19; 1.07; 1.23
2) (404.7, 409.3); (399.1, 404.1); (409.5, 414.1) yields -0.10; 1.27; 1.21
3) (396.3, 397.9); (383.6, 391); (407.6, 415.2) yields 0.40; 1.06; 1.23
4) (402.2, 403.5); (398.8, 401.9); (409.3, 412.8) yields -0.01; 1.27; 1.17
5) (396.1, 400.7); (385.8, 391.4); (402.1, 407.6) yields 0.40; 1.08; 1.26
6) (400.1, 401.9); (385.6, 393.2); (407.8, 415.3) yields -0.21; 1.08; 1.23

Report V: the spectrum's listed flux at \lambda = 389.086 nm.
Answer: 0.809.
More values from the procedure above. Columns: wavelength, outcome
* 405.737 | 1.25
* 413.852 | 1.32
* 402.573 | 1.28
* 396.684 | 0.63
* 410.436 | 0.975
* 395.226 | 1.18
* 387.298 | 1.13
